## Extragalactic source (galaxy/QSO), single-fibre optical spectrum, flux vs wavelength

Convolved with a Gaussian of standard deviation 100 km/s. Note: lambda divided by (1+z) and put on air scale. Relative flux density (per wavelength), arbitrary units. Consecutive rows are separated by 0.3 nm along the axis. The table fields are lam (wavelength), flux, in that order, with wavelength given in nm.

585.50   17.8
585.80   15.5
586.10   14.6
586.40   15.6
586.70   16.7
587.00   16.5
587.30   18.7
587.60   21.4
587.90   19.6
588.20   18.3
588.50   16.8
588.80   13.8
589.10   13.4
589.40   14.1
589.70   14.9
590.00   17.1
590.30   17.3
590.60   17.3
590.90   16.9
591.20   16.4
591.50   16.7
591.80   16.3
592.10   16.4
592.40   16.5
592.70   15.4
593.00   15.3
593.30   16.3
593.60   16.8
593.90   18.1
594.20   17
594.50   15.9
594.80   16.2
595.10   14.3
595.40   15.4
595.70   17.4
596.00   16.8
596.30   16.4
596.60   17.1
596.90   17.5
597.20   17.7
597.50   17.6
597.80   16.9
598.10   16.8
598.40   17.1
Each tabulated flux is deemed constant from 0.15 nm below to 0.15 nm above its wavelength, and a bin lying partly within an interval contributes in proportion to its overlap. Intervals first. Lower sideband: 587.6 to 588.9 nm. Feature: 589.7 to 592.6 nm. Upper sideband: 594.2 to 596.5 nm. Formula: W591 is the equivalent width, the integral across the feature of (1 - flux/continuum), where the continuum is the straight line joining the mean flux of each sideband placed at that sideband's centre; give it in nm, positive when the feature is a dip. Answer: 0.08 nm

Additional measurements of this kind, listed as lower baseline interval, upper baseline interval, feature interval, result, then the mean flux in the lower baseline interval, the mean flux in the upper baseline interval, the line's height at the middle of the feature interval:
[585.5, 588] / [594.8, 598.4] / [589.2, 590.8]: 0.096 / 17.3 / 16.7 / 17.1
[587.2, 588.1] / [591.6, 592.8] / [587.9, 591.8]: 0.393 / 19.9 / 16.2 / 18.1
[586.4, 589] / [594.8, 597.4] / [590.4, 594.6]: 0.109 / 17.5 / 16.6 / 17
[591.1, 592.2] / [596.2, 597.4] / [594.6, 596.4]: 0.102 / 16.5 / 17.2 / 17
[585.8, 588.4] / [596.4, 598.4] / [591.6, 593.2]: 0.126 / 17.5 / 17.2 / 17.4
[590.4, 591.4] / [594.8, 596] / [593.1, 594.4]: -0.054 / 16.9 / 15.9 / 16.3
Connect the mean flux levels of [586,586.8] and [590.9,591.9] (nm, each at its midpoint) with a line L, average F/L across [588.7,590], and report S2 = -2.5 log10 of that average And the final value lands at 0.13 mag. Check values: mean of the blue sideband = 15.6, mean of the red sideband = 16.5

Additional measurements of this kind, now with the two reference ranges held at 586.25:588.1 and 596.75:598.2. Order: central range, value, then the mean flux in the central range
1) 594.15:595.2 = 0.11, 15.8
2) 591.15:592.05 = 0.08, 16.5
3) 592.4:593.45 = 0.12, 15.8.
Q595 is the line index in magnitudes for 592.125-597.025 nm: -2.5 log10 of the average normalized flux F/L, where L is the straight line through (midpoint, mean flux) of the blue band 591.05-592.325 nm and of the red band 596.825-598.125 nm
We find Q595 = 0.03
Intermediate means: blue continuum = 16.5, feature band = 16.4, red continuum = 17.3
